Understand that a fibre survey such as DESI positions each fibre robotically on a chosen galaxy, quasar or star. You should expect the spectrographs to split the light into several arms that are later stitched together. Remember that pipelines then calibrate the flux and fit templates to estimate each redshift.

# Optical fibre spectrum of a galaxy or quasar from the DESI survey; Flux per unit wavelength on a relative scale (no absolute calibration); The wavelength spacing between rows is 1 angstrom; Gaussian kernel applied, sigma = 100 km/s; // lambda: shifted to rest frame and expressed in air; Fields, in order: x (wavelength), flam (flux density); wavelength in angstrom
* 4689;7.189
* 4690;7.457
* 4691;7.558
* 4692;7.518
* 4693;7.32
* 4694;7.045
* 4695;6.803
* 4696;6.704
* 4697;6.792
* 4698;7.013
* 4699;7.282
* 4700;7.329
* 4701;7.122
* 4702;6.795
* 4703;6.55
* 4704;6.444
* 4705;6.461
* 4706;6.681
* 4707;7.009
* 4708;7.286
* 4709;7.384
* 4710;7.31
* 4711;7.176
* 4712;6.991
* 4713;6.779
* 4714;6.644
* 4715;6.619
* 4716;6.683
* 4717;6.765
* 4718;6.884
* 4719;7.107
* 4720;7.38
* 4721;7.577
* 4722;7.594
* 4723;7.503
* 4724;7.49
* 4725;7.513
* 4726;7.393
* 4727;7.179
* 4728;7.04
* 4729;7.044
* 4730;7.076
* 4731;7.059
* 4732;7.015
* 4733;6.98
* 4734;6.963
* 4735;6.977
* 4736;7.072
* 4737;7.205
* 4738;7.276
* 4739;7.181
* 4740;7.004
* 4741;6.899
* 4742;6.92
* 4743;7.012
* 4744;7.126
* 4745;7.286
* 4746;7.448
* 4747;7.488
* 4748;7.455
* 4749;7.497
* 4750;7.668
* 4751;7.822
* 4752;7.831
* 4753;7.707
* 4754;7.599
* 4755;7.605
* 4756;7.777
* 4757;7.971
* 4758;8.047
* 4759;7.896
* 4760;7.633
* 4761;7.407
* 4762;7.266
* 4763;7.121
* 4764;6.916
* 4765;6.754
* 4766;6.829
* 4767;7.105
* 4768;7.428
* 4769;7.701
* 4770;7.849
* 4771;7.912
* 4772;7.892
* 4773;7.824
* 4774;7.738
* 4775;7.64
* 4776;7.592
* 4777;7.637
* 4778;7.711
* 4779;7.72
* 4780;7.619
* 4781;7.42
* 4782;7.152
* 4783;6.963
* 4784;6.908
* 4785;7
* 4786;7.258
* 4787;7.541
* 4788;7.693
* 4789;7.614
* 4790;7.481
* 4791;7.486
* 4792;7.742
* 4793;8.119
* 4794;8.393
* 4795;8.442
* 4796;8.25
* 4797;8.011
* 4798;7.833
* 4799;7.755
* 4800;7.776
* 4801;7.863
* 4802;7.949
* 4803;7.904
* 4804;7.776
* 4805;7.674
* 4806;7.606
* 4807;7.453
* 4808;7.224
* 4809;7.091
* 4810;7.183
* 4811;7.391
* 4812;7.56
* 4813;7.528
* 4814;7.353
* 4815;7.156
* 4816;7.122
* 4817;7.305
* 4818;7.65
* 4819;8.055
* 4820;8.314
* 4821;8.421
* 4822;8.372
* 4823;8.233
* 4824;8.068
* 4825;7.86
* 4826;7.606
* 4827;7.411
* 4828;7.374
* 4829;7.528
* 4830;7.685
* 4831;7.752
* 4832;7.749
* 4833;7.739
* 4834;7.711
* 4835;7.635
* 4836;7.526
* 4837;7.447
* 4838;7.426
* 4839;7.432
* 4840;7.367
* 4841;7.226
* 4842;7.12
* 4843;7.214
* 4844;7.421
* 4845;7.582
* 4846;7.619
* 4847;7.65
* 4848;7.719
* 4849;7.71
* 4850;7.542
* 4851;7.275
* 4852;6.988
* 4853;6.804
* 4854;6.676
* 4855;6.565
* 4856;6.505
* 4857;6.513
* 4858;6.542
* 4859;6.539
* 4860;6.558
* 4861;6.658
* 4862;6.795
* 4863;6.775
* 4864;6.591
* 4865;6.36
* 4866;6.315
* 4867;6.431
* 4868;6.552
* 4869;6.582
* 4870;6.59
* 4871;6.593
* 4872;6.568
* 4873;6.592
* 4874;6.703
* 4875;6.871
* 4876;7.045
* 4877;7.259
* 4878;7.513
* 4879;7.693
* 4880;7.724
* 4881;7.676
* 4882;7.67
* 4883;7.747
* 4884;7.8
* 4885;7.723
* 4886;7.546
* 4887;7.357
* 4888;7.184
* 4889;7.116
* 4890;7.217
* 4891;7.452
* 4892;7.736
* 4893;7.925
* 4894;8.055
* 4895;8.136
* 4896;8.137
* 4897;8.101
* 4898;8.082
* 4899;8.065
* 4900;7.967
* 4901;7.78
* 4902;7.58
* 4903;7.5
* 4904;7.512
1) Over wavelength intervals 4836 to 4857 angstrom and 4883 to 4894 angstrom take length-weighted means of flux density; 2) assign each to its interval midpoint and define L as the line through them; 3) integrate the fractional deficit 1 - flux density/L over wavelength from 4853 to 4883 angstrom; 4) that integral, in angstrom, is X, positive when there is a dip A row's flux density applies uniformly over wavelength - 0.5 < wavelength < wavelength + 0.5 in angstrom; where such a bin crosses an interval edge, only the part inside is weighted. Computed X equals 2.3 angstrom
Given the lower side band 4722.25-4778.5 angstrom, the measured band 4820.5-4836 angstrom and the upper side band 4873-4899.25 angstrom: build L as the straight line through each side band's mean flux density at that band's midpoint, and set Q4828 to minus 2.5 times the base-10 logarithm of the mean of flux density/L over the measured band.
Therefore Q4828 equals -0.04 mag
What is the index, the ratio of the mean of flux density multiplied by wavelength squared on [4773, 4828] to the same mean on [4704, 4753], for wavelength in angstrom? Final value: 1.10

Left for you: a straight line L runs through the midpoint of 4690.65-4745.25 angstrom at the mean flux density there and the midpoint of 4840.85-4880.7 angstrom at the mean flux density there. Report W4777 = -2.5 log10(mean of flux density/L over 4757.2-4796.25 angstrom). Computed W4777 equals -0.08 mag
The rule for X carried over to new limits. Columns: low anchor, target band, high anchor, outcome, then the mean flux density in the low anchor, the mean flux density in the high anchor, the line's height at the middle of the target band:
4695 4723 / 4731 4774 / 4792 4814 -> -0.3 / 6.98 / 7.74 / 7.33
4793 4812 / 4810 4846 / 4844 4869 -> -1.3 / 7.76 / 6.89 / 7.35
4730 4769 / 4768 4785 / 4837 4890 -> -0.7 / 7.32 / 7.08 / 7.27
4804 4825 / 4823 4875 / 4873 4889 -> 2.7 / 7.65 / 7.4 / 7.52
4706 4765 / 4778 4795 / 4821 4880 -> -0.7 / 7.26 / 7.19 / 7.23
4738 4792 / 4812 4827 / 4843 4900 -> -0.9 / 7.45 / 7.21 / 7.33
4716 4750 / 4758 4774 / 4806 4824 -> -0.2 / 7.19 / 7.62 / 7.37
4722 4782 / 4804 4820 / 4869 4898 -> -0.1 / 7.4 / 7.42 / 7.41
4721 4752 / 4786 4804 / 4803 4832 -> -0.8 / 7.25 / 7.64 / 7.53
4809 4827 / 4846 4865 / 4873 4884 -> 1.5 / 7.69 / 7.37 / 7.49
